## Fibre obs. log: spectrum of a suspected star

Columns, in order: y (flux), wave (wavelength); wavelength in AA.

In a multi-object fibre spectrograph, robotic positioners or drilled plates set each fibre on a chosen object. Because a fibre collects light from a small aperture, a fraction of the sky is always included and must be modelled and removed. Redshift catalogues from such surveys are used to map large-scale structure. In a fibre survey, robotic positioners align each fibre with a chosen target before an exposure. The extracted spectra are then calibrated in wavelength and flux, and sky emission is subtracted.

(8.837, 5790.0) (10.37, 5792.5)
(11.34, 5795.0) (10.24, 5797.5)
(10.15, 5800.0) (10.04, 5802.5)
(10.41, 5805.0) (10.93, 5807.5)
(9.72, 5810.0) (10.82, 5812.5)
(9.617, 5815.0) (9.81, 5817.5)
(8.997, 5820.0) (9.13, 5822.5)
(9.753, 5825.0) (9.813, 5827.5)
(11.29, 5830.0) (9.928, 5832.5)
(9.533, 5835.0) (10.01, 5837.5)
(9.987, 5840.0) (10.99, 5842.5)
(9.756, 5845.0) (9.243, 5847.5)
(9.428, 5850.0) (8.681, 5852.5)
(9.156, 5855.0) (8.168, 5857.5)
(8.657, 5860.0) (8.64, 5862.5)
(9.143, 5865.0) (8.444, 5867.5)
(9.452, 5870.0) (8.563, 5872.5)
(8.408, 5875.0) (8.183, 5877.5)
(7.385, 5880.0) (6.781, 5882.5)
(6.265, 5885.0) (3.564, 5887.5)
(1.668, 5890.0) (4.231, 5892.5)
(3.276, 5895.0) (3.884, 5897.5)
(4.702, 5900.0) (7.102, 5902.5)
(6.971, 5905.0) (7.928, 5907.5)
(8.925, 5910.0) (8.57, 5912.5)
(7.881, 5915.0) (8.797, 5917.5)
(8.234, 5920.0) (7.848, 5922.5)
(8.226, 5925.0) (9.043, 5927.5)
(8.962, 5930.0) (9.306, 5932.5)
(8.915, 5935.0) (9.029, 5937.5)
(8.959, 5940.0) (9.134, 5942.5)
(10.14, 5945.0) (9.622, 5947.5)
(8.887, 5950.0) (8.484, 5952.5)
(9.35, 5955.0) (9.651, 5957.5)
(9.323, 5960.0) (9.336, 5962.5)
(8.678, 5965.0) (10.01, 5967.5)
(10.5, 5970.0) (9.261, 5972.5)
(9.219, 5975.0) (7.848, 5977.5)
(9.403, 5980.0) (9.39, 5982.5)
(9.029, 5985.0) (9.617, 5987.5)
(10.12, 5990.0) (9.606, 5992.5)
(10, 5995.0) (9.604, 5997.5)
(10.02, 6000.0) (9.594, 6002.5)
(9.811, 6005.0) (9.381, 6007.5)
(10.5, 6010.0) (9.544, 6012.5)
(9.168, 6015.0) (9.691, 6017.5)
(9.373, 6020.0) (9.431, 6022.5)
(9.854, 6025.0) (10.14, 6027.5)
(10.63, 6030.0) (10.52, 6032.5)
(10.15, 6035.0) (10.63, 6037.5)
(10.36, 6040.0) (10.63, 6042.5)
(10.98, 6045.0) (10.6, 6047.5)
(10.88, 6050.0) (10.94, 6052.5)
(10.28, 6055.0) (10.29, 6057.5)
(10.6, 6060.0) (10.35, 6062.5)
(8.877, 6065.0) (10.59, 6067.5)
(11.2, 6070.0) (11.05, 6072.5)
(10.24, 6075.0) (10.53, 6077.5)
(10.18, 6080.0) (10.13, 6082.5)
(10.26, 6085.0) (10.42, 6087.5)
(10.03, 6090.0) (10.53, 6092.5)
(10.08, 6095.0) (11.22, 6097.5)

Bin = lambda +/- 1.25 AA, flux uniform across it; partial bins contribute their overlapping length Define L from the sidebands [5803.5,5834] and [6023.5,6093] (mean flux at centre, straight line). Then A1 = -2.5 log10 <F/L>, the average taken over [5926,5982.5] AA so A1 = 0.11 mag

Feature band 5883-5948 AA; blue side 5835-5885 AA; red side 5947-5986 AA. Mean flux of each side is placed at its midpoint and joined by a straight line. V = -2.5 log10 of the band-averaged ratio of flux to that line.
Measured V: 0.23 mag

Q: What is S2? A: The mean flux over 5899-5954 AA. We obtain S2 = 8.46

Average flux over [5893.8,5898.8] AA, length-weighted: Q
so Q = 3.59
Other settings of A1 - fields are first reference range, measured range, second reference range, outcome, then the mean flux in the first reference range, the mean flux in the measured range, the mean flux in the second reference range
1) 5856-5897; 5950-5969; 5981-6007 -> -0.05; 6.88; 9.25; 9.67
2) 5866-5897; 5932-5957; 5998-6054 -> -0.15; 6.31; 9.19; 10.1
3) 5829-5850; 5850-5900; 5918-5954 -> 0.35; 10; 6.98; 8.91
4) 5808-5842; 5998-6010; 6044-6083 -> 0.06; 9.93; 9.78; 10.5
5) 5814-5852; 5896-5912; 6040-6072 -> 0.45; 9.8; 6.63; 10.5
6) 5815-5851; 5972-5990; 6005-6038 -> 0.08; 9.83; 9.17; 9.9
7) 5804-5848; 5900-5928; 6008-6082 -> 0.26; 10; 7.96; 10.3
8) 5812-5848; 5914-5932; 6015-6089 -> 0.19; 9.91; 8.47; 10.3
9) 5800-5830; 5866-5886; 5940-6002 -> 0.22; 9.98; 7.97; 9.42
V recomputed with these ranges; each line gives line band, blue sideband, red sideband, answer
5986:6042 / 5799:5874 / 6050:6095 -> 0.03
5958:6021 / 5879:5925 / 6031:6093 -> -0.11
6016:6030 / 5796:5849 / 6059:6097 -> 0.06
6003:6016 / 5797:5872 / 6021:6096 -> 0.06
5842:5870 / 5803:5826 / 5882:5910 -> -0.20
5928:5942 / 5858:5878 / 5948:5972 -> 0.02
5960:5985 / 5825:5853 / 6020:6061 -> 0.11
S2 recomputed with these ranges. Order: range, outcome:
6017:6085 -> 10.3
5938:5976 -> 9.36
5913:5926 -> 8.22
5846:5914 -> 7.25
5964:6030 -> 9.59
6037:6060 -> 10.6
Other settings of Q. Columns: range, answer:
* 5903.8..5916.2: 8.06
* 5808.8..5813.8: 10.3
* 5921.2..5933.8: 8.68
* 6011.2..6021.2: 9.45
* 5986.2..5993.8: 9.78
